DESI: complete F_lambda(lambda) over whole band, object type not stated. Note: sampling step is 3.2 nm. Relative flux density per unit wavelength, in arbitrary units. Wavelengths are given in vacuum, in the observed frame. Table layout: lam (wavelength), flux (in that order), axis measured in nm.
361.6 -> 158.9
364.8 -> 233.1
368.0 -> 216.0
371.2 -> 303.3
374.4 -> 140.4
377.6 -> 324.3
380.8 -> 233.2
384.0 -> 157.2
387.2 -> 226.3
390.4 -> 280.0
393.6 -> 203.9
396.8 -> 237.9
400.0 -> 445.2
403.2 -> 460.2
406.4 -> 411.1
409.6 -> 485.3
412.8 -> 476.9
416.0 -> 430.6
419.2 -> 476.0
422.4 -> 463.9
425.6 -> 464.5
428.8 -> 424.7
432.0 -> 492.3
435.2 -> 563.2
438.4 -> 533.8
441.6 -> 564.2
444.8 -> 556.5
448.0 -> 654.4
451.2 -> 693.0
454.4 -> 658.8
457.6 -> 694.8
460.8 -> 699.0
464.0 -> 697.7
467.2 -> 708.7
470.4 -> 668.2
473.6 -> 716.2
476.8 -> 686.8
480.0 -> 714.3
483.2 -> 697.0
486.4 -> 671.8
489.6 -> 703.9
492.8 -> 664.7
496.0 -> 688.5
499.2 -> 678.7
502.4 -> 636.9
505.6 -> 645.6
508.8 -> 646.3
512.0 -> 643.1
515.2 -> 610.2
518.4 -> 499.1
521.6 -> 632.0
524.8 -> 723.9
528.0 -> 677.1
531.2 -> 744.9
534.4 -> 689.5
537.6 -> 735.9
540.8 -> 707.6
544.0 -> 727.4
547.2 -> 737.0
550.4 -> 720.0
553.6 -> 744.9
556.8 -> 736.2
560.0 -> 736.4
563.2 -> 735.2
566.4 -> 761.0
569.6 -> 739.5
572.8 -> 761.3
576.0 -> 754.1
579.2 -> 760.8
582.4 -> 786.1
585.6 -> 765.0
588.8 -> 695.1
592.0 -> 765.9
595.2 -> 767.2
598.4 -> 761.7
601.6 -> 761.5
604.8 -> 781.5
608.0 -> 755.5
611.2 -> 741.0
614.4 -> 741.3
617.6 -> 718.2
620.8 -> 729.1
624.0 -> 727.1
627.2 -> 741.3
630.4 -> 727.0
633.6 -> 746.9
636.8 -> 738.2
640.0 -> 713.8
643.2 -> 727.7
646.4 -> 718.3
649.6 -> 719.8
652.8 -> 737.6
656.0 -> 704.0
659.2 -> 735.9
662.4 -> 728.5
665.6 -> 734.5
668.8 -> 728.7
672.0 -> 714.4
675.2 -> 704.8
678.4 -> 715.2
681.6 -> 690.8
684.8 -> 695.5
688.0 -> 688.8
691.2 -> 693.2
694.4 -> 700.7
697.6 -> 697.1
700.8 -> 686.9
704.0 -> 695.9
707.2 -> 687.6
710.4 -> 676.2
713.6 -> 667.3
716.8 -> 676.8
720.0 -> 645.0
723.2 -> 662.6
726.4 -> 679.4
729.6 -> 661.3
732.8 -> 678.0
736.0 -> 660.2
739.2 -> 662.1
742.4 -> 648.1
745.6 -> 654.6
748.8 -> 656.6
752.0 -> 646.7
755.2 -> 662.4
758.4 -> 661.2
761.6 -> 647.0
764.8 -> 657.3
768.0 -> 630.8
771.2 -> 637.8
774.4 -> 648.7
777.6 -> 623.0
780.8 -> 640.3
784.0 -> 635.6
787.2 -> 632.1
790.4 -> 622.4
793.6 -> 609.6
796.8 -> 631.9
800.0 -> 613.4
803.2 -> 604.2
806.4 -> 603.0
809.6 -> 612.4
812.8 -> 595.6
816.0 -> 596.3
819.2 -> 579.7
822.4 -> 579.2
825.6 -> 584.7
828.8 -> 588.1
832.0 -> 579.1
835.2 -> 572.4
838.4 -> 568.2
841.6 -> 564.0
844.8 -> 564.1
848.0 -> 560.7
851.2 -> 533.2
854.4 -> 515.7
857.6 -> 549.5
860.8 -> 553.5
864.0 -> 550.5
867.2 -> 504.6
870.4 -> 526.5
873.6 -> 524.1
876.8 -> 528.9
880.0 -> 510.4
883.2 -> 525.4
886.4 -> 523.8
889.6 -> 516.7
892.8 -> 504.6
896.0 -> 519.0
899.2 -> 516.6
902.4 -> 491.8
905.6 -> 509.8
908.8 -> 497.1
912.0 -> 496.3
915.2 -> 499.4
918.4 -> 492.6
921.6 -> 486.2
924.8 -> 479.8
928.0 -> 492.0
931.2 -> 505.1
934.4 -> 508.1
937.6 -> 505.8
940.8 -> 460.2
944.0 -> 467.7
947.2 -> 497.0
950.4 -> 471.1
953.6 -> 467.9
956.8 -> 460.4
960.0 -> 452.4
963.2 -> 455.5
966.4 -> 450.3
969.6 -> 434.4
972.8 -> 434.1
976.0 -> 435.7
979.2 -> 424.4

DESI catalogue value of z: 0.00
